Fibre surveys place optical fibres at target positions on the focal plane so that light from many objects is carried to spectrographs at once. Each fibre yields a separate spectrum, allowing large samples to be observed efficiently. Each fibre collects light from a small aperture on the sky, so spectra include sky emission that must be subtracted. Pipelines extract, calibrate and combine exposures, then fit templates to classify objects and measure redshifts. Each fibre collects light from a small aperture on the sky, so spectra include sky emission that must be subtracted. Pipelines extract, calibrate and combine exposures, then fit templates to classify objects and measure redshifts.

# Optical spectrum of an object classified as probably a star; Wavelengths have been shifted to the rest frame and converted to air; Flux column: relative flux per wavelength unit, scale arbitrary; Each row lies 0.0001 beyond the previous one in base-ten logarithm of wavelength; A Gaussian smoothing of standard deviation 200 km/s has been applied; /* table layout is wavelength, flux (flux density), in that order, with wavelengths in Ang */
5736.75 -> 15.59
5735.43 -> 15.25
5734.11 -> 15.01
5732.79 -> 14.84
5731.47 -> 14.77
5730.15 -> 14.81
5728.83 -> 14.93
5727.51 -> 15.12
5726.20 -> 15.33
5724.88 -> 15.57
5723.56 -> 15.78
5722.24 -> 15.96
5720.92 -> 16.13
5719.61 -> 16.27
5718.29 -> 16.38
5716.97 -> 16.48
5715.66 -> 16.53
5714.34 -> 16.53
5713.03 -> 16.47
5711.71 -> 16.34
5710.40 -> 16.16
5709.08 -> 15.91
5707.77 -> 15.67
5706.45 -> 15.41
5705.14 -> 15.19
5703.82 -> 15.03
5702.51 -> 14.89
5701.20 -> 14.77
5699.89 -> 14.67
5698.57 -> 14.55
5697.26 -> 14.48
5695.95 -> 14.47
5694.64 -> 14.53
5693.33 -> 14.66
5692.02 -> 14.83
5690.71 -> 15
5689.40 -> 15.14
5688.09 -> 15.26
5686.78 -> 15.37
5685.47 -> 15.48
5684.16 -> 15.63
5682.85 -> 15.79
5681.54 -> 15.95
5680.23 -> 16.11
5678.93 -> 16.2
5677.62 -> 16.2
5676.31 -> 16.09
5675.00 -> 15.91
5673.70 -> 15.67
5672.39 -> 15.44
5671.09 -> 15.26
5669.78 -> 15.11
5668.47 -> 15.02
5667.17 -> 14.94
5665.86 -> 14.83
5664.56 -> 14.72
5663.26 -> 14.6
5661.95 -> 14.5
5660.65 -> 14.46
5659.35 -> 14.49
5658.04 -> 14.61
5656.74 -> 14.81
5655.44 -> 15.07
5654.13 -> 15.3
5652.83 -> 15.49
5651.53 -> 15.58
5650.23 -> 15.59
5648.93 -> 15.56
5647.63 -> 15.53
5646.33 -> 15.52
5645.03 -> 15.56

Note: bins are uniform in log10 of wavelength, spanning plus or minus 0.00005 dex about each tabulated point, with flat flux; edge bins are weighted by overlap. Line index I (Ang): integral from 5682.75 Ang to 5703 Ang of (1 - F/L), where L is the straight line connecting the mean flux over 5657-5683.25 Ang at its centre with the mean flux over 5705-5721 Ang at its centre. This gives 1.0 Ang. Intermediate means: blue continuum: 15.3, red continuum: 16.1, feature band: 14.9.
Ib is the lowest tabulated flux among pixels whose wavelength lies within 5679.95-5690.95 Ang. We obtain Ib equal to 15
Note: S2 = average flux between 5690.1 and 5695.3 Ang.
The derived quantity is 14.8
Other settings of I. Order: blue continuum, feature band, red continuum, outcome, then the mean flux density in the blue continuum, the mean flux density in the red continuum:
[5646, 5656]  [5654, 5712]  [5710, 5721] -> 2.6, 15.5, 16.4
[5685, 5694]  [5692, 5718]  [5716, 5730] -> 0.0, 15.1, 15.8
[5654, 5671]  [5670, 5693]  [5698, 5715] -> -0.7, 14.8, 15.5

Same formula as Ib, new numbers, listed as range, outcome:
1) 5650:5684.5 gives 14.46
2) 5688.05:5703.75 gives 14.47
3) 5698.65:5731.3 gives 14.67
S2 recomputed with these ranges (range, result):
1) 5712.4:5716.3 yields 16.5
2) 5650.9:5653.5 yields 15.6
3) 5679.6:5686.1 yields 15.8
